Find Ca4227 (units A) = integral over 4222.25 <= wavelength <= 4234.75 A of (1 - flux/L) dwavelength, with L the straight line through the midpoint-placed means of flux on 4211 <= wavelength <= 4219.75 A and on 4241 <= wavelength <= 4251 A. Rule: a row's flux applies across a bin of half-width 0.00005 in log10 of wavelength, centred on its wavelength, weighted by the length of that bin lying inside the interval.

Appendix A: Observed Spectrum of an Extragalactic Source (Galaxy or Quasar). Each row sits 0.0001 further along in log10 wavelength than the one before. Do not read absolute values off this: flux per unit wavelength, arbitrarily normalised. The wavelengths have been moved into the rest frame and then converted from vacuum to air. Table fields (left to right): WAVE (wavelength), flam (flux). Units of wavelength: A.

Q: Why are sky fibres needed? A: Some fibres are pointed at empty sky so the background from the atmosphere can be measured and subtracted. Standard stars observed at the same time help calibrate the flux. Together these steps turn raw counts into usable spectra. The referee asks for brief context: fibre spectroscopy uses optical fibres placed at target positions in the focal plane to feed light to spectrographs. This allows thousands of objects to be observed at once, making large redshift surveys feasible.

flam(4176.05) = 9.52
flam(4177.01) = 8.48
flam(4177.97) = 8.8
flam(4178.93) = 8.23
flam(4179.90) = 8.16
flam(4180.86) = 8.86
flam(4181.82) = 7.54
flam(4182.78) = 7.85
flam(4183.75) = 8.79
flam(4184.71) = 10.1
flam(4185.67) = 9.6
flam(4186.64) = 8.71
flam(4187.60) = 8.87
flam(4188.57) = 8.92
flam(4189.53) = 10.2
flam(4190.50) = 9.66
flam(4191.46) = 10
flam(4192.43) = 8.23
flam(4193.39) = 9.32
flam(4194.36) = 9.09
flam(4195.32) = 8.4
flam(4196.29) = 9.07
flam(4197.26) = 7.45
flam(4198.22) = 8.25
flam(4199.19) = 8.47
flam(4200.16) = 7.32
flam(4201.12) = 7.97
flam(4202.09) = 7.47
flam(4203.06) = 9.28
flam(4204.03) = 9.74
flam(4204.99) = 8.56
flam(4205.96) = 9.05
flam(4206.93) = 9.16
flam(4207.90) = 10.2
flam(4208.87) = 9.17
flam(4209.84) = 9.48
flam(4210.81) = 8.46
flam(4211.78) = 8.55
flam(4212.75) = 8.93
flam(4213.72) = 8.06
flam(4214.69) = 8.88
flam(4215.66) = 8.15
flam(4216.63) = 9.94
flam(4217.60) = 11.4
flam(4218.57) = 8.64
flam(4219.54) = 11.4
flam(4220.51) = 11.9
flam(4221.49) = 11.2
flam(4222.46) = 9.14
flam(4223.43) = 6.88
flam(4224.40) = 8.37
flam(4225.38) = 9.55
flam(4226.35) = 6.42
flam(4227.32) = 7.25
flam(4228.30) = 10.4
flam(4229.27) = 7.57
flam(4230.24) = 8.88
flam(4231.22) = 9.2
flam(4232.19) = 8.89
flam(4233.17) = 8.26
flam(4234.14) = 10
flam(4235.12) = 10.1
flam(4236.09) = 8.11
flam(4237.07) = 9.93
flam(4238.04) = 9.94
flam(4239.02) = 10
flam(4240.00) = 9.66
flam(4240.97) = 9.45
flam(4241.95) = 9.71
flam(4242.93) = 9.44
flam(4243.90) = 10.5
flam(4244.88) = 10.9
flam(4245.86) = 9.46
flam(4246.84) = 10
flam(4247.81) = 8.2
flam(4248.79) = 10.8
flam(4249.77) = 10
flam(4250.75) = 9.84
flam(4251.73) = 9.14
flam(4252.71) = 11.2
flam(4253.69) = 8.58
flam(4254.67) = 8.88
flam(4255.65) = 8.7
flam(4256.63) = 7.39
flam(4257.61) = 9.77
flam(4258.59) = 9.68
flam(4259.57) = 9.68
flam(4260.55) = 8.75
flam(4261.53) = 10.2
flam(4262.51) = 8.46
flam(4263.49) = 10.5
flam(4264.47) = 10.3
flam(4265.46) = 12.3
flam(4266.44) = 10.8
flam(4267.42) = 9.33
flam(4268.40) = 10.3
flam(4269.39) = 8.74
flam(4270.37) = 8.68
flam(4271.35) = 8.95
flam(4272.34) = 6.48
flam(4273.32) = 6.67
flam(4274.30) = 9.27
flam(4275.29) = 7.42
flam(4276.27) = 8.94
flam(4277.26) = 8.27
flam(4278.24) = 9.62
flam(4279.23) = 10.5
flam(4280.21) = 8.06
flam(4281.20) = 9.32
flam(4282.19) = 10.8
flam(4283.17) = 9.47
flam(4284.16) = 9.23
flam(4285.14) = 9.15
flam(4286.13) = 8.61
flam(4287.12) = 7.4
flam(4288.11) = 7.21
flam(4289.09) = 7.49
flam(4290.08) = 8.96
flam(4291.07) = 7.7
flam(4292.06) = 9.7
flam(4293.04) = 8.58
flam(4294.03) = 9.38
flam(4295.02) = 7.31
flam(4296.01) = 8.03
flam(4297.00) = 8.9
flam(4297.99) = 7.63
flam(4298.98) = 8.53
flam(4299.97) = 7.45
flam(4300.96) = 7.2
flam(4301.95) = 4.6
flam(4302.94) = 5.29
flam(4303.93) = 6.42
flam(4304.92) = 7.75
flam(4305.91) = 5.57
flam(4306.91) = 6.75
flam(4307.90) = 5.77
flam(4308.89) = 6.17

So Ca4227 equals 1.3 A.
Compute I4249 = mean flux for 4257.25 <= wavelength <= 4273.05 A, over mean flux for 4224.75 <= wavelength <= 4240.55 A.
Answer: 1.06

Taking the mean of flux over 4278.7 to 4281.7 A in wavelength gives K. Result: 9.27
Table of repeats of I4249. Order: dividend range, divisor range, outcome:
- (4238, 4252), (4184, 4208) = 1.10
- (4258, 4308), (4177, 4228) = 0.95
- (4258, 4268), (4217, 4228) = 1.08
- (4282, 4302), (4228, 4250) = 0.87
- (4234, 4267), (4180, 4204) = 1.11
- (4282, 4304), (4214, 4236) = 0.88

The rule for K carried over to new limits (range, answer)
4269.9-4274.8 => 8.01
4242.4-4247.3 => 10.1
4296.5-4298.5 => 8.26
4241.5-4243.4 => 9.56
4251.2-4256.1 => 9.3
